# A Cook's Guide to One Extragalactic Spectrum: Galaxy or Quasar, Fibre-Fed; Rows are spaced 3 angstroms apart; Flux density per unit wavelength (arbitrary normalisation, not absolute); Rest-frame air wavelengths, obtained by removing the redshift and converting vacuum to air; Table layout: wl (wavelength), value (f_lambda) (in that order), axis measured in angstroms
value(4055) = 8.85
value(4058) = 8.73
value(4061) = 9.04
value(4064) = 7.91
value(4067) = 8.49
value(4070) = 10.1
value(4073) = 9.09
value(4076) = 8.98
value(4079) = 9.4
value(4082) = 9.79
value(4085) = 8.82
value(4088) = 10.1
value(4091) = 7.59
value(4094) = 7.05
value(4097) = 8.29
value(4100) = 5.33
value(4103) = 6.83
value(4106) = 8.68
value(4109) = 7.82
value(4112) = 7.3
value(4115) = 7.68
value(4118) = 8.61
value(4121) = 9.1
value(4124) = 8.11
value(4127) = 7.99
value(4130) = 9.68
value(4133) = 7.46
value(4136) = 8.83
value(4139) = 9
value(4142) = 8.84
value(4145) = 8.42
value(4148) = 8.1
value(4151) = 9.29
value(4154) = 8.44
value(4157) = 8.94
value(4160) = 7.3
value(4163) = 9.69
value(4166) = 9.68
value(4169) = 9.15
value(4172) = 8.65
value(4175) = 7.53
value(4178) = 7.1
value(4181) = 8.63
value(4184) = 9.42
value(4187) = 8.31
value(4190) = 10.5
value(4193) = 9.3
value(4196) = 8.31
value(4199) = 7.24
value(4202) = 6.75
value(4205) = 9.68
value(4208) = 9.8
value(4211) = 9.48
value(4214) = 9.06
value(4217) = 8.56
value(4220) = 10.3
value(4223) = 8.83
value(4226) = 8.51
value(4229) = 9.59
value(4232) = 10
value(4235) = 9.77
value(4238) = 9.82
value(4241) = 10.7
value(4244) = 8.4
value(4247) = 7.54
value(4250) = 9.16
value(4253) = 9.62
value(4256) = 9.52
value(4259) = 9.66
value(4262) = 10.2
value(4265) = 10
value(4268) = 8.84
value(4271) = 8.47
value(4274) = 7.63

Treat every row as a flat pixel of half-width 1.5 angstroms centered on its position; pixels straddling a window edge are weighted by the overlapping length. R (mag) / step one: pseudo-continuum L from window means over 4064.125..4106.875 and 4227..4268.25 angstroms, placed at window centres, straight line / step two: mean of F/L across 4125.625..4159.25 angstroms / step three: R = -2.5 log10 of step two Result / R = 0.03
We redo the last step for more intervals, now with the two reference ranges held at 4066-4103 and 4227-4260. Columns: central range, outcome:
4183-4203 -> 0.07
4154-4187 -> 0.05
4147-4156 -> 0.03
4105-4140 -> 0.05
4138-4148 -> 0.03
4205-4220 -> -0.02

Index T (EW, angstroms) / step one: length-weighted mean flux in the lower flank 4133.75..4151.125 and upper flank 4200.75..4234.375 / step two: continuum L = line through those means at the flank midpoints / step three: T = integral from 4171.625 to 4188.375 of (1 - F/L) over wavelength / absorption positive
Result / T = 1.3 angstroms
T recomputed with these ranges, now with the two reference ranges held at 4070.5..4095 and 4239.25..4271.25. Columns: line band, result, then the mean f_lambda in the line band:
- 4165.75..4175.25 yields 0.4 angstroms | 8.79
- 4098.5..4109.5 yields 2.3 angstroms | 7.11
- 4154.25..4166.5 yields 0.4 angstroms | 8.79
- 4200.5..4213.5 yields 0.4 angstroms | 8.94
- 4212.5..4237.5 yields -0.3 angstroms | 9.35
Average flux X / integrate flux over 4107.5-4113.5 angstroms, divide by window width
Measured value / 7.56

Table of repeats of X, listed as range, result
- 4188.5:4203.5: 8.42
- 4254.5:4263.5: 9.79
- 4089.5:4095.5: 7.32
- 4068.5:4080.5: 9.39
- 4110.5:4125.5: 8.16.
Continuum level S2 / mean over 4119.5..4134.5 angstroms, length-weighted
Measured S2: 8.47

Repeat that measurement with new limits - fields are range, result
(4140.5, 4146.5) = 8.63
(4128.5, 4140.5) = 8.74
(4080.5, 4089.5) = 9.57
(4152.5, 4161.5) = 8.23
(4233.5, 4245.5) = 9.67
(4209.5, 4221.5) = 9.35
